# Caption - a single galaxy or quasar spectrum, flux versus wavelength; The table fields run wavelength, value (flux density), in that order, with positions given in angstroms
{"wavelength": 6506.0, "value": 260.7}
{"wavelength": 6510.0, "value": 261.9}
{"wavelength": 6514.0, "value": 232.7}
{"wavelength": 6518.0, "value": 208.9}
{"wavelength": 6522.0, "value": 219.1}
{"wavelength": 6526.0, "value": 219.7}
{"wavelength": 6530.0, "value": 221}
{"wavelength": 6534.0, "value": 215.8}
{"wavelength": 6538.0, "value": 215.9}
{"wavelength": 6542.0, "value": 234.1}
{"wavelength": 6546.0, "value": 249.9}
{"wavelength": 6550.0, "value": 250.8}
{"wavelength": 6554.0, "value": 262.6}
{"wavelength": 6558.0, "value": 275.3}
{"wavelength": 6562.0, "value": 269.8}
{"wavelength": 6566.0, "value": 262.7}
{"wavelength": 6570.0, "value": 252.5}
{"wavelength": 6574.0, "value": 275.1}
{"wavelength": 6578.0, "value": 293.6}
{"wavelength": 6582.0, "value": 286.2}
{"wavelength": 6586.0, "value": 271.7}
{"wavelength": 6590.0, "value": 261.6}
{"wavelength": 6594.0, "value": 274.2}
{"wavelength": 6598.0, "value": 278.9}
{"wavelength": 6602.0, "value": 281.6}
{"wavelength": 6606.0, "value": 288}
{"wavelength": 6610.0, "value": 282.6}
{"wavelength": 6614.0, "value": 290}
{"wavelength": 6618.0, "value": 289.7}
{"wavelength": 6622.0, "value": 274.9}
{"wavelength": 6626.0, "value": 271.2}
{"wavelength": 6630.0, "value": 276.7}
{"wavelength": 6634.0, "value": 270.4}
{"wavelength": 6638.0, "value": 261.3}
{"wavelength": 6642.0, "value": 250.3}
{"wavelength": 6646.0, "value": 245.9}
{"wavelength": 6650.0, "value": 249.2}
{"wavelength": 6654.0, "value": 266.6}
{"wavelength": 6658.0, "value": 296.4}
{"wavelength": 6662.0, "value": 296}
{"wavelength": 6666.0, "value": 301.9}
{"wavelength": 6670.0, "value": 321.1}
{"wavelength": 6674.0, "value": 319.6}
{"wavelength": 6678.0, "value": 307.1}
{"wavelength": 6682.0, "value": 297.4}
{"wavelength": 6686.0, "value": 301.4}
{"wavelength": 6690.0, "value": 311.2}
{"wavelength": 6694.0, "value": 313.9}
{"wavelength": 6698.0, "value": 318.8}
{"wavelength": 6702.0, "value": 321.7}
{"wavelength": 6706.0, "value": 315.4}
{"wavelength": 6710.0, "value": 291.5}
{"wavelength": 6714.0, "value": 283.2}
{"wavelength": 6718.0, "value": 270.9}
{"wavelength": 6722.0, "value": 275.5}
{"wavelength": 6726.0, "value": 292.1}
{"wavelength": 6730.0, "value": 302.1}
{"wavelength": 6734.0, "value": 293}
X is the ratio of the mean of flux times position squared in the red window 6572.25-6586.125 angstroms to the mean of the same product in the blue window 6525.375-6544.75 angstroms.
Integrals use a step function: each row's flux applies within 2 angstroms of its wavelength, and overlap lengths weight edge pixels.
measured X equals 1.29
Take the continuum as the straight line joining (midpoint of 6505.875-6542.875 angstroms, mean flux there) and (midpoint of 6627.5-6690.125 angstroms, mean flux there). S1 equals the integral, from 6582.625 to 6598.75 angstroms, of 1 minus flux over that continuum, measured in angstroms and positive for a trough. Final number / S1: -1.0 angstroms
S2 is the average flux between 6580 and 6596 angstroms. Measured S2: 273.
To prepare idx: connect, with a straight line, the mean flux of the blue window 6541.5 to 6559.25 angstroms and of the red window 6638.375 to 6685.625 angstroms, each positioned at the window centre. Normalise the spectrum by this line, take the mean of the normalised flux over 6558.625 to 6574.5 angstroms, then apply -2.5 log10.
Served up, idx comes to -0.02 mag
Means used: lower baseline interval 255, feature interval 265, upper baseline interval 286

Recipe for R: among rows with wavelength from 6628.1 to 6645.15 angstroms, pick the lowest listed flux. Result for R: 250.3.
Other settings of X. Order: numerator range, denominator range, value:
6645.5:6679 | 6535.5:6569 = 1.19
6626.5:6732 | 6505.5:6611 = 1.18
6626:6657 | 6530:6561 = 1.11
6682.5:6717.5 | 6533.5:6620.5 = 1.18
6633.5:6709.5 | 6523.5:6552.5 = 1.33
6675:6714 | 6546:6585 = 1.19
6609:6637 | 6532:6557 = 1.19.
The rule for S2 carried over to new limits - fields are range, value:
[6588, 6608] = 277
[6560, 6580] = 271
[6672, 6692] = 307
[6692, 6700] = 316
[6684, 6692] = 306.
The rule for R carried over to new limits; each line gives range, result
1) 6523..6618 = 215.8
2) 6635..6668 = 245.9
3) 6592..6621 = 274.2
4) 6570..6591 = 252.5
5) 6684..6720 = 270.9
